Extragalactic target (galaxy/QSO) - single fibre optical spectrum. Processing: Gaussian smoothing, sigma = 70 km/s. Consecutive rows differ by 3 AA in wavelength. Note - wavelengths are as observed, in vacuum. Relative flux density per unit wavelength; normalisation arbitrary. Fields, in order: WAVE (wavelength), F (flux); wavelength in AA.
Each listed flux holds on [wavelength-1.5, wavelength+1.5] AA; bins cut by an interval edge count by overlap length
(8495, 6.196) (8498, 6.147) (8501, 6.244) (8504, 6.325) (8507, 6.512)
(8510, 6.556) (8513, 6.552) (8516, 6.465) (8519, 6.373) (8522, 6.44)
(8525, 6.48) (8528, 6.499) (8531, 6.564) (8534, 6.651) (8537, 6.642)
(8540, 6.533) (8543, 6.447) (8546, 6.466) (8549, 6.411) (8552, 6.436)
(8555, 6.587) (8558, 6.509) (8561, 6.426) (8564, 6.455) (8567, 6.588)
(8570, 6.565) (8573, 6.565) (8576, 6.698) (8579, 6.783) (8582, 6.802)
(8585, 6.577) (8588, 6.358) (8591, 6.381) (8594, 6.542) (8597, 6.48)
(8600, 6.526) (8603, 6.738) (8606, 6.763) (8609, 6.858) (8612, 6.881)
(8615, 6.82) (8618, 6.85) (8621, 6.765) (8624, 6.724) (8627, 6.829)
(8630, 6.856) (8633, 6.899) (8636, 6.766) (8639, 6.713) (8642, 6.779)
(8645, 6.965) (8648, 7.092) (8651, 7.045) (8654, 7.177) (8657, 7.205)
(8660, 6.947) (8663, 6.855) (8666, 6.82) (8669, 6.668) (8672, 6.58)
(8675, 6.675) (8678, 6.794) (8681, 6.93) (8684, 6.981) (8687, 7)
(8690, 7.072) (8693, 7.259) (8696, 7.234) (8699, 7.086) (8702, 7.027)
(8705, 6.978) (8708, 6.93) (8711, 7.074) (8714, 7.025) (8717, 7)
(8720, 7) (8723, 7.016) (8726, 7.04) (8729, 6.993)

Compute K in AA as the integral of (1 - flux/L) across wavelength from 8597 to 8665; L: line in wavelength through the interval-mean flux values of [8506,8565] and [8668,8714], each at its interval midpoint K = -0.75 AA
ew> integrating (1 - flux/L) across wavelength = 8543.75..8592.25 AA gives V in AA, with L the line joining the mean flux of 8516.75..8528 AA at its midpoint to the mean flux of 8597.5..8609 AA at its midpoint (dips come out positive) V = 0.3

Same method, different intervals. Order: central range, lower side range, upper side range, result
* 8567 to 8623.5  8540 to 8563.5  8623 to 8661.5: 0.2 AA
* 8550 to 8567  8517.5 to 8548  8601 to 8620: 0.3 AA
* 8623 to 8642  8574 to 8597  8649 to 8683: -0.1 AA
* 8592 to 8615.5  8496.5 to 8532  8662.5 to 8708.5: 0.0 AA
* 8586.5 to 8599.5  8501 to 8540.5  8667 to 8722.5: 0.5 AA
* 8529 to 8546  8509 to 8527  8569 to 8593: -0.1 AA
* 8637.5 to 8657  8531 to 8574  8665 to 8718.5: -0.5 AA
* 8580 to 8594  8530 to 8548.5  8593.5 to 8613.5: 0.2 AA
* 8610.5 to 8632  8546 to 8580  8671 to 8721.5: -0.3 AA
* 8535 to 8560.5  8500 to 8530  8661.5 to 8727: 0.2 AA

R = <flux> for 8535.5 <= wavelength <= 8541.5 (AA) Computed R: 6.59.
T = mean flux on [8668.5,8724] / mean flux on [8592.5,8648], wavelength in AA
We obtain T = 1.03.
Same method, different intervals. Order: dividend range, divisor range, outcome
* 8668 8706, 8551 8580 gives 1.06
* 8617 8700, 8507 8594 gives 1.06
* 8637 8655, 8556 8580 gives 1.06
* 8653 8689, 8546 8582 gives 1.05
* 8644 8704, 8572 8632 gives 1.04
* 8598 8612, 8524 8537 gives 1.03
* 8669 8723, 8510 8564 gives 1.07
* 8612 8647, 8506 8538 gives 1.05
